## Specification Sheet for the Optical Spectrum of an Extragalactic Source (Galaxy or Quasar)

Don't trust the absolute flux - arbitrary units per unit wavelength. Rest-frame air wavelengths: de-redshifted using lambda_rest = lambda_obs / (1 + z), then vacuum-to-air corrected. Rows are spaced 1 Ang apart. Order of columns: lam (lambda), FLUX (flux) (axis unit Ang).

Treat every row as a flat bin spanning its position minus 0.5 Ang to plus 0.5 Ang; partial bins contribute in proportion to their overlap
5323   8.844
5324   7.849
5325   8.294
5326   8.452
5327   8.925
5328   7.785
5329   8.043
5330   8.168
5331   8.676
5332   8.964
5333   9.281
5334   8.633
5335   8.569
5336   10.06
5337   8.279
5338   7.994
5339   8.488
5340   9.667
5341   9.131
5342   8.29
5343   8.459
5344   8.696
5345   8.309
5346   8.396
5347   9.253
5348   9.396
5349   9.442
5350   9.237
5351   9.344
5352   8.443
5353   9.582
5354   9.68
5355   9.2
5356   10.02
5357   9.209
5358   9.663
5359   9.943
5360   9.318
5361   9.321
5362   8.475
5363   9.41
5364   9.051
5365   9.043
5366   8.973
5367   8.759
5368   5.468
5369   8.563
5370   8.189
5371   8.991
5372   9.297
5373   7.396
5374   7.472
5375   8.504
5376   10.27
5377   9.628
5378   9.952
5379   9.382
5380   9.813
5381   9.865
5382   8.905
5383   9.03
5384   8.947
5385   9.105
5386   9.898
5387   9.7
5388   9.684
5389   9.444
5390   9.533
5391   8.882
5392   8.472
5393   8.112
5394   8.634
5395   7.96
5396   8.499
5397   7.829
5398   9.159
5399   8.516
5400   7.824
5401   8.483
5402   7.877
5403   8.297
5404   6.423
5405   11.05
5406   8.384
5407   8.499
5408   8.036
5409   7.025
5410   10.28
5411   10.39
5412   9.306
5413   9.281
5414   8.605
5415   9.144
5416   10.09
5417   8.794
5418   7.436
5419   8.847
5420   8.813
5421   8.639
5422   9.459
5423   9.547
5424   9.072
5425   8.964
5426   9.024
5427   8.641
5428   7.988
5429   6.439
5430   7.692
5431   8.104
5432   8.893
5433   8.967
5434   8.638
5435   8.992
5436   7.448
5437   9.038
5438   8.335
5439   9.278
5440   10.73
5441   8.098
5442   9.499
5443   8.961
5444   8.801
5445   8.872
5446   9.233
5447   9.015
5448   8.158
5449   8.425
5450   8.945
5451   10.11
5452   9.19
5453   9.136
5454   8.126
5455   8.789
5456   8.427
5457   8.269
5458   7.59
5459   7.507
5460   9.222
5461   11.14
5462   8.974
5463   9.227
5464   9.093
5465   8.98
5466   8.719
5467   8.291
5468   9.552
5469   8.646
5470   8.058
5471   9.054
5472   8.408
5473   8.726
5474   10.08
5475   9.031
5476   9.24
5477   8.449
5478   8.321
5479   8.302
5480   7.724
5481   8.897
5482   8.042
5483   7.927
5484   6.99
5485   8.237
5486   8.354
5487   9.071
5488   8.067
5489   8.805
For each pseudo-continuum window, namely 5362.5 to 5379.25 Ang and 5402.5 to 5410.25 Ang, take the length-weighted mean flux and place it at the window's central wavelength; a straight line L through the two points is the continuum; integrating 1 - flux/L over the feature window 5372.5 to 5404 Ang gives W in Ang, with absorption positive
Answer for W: -0.9 Ang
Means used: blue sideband 8.72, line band 8.83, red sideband 8.44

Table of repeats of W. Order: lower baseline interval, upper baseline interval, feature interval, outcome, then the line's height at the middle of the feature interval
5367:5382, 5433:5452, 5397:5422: 0.40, 8.85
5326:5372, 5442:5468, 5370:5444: 0.40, 8.87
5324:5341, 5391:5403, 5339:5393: -3.63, 8.48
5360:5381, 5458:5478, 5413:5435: 0.50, 8.88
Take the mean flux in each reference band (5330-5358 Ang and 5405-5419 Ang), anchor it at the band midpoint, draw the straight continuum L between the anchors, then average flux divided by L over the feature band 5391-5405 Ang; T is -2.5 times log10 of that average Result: 0.08 mag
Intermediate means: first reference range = 8.99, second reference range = 8.94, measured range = 8.29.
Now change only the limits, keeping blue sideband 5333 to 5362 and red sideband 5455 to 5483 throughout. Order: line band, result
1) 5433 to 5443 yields -0.011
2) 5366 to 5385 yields 0.021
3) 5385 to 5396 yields -0.008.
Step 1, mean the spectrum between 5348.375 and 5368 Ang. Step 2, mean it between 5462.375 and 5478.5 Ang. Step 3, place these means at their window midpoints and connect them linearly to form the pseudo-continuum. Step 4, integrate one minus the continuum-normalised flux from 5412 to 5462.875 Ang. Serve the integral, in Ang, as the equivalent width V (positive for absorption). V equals 0.92 Ang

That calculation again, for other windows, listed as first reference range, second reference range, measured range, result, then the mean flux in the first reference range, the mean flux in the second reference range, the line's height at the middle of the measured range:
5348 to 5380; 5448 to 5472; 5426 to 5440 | 0.67 Ang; 9.03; 8.82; 8.88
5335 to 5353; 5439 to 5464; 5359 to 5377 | 0.44 Ang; 8.89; 8.95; 8.9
